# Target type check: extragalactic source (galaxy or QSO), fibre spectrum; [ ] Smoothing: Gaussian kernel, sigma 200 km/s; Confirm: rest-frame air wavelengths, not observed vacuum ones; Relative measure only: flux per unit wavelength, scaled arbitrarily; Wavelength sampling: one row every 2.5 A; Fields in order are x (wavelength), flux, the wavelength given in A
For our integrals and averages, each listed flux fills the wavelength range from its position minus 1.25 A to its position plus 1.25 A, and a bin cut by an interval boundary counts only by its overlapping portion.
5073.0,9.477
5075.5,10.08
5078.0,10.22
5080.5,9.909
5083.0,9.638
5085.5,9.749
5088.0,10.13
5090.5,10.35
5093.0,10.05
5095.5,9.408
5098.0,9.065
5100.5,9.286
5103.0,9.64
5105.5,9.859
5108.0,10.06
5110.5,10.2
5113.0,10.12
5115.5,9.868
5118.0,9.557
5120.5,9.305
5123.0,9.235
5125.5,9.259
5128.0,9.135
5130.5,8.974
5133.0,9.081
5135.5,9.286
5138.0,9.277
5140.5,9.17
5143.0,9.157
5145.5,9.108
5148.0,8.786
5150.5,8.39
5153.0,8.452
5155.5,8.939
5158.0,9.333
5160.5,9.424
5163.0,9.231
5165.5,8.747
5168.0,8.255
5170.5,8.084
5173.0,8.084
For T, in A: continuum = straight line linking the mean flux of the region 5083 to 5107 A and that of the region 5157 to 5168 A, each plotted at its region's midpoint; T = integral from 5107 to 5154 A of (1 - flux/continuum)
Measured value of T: 0.51 A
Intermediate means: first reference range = 9.73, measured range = 9.29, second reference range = 9.07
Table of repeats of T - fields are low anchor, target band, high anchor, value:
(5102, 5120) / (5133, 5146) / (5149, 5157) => -0.24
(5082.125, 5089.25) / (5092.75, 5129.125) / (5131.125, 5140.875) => -0.28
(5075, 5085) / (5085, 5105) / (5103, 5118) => 0.46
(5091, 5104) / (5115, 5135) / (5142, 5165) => -0.04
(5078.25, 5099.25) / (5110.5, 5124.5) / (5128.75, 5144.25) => -0.36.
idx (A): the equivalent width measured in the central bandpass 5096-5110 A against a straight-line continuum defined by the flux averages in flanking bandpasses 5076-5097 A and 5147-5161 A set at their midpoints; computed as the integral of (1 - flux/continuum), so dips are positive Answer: 0.1 A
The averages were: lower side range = 9.93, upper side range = 8.86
